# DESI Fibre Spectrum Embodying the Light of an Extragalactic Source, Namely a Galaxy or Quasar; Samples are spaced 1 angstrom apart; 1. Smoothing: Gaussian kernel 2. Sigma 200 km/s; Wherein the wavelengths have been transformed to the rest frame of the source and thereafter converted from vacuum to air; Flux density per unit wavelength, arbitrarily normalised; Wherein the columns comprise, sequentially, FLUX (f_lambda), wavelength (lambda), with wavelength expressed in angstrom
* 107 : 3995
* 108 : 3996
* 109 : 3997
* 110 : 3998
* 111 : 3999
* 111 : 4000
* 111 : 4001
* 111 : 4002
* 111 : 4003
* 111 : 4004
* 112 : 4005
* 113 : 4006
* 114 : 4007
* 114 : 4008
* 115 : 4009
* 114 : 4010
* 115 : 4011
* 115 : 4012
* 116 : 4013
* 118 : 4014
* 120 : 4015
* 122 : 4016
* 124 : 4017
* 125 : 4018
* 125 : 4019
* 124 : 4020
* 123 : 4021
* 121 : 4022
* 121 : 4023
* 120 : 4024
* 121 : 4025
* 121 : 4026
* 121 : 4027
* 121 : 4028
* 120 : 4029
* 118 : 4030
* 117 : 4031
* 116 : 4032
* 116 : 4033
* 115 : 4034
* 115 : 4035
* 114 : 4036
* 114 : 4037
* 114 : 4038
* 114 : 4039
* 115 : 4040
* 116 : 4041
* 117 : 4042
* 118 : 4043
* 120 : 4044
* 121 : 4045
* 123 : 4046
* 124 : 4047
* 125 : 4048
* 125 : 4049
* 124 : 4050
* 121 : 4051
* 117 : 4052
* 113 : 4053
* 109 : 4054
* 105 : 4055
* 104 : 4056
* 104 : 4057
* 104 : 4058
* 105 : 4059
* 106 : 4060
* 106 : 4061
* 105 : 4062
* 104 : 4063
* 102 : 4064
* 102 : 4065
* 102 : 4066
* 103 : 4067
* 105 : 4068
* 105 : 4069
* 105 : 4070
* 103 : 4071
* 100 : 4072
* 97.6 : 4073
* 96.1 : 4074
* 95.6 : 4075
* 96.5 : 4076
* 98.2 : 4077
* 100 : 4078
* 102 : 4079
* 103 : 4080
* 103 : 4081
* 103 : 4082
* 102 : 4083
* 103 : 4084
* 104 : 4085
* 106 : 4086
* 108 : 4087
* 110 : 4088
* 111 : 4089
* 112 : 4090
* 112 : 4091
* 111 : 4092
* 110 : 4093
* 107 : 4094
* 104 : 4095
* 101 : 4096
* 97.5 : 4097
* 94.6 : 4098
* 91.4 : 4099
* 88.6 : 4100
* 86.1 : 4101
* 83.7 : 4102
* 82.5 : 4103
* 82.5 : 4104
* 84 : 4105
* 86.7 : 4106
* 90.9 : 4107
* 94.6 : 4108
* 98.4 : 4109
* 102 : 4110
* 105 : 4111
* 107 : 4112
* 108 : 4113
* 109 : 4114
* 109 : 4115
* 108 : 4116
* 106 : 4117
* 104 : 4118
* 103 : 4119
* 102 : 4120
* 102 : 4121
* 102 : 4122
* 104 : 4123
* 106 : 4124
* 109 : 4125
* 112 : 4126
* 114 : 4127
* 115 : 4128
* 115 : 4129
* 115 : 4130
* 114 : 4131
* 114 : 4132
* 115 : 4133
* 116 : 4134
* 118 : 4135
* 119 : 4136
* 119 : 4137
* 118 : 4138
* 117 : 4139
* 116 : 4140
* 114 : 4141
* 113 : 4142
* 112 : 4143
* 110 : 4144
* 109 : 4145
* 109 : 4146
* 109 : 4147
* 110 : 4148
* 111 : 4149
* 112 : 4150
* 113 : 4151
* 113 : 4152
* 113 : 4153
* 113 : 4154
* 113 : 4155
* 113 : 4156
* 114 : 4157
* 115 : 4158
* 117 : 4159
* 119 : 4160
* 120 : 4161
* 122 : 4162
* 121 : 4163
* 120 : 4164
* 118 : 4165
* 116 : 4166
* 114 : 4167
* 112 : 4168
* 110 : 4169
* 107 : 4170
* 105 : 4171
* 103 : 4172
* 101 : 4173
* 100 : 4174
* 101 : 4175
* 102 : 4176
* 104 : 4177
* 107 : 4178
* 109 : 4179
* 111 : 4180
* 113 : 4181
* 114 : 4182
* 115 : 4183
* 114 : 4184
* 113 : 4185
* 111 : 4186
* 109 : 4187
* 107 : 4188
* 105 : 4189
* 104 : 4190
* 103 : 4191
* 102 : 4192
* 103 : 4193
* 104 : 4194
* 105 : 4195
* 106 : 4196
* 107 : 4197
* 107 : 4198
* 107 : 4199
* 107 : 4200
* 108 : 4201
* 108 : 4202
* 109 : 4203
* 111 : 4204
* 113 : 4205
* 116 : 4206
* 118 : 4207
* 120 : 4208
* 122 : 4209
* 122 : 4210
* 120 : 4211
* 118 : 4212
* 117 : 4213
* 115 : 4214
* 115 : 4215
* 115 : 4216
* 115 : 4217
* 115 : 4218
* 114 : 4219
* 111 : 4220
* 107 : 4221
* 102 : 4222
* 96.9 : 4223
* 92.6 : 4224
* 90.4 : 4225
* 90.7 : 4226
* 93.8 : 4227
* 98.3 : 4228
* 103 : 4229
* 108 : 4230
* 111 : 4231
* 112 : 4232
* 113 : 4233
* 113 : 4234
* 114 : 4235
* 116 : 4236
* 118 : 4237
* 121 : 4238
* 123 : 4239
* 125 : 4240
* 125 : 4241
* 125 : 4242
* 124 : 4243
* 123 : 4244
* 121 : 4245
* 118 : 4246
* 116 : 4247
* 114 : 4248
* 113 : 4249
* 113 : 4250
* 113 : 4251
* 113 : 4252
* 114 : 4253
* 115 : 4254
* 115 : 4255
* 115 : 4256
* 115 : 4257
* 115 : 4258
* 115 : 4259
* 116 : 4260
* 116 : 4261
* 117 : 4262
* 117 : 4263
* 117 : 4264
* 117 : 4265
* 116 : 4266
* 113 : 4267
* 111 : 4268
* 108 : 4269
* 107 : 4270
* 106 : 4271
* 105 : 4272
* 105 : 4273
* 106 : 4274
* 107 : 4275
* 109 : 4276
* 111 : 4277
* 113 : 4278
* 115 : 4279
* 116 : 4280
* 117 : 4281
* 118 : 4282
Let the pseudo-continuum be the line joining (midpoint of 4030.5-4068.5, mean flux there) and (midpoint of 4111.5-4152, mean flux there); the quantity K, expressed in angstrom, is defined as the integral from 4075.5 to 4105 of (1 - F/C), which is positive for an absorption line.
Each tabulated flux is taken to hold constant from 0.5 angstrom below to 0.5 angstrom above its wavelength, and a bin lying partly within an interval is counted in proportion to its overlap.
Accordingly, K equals 3.1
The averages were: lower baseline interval 113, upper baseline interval 111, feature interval 100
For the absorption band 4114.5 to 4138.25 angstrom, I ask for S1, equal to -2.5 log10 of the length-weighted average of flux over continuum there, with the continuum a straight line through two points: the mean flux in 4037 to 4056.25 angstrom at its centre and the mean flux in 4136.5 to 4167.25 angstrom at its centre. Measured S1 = 0.043 mag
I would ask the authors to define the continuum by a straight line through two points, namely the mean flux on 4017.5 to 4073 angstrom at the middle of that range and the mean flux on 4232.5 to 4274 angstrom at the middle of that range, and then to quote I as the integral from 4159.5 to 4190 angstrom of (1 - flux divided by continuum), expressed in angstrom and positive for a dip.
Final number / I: 1.11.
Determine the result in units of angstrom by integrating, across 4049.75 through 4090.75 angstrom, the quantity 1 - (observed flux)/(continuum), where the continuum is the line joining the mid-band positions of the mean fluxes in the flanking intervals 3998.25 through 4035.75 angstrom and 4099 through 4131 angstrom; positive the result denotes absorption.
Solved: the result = 1.3 angstrom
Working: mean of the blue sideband 117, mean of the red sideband 101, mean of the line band 105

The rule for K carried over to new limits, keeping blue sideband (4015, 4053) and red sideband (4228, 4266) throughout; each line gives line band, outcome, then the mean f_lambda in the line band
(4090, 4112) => 4.08 angstrom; 96.5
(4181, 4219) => 1.74 angstrom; 111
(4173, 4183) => 0.87 angstrom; 107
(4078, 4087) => 1.17 angstrom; 103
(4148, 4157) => 0.38 angstrom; 113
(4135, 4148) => 0.44 angstrom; 114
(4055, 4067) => 1.52 angstrom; 104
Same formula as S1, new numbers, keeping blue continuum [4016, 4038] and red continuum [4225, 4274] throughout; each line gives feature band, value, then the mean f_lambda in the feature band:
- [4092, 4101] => 0.18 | 99.2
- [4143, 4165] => 0.02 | 114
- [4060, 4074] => 0.15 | 103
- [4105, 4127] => 0.14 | 103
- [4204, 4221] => -0.02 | 116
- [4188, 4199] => 0.10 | 105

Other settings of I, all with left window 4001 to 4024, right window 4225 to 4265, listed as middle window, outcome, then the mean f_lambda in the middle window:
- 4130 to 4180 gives 1.3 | 112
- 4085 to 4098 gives 1.1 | 107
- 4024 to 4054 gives -0.3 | 118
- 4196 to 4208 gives 0.5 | 110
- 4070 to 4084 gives 1.9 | 100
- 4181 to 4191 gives 0.4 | 110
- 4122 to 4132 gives 0.4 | 111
